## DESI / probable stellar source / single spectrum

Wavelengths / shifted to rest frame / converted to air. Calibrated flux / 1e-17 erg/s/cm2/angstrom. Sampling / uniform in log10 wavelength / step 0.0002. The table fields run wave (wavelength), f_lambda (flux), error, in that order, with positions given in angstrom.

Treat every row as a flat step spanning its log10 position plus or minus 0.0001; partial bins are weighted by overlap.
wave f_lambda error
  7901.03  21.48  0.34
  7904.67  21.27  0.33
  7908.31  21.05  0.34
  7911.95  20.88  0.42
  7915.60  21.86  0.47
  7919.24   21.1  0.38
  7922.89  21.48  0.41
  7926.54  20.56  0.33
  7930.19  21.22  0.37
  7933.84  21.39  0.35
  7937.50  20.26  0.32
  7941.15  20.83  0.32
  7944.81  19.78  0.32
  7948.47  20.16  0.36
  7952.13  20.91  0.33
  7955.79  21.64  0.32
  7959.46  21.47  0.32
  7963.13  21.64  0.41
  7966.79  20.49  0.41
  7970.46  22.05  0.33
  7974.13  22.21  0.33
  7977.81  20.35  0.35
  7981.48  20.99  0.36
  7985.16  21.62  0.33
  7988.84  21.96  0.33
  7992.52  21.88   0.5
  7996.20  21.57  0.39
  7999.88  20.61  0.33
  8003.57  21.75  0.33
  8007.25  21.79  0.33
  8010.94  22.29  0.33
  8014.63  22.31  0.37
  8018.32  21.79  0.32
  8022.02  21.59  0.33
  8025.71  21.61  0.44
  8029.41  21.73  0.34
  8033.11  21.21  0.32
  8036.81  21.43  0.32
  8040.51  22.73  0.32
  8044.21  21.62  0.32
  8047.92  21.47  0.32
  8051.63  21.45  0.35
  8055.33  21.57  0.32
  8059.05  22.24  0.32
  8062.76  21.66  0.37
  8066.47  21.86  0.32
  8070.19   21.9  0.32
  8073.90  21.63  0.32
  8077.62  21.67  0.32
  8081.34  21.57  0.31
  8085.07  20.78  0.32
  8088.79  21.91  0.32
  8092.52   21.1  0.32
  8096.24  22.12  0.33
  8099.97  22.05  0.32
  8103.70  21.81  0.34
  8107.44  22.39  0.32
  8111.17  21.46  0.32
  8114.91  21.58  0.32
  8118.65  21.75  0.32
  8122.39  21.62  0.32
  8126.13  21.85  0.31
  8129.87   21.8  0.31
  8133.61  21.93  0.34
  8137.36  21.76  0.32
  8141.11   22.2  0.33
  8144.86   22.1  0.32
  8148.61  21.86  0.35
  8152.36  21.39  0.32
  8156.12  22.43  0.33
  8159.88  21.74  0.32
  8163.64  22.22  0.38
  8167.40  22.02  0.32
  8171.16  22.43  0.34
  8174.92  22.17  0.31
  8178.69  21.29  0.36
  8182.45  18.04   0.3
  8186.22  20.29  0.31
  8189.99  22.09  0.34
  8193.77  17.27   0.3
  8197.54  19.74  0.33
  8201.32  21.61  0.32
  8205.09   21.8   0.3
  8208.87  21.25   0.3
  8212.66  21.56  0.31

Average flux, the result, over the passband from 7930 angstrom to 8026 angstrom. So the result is 21.3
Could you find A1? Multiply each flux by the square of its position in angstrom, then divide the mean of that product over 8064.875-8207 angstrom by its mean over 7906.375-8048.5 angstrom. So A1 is 1.05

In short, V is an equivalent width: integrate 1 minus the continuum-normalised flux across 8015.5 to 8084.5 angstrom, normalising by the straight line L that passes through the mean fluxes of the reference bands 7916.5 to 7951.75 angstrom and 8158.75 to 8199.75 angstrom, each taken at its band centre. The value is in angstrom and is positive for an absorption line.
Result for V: -2.94 angstrom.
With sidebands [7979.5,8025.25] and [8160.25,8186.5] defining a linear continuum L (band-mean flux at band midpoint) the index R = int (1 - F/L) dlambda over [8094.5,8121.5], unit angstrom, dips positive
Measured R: -0.54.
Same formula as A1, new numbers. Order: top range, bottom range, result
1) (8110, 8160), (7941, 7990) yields 1.08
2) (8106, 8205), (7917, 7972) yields 1.07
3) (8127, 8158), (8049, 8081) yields 1.03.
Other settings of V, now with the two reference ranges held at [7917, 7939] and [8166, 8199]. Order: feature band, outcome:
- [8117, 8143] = -1.5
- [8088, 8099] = -0.5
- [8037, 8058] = -0.9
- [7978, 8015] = -1.2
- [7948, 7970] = -0.2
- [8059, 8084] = -1.1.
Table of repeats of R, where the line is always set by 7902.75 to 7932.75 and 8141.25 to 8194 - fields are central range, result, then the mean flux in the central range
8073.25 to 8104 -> -0.4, 21.6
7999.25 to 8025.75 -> -0.6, 21.8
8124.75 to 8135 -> -0.2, 21.9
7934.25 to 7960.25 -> 0.6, 20.7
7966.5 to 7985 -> -0.1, 21.3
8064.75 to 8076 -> -0.3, 21.8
